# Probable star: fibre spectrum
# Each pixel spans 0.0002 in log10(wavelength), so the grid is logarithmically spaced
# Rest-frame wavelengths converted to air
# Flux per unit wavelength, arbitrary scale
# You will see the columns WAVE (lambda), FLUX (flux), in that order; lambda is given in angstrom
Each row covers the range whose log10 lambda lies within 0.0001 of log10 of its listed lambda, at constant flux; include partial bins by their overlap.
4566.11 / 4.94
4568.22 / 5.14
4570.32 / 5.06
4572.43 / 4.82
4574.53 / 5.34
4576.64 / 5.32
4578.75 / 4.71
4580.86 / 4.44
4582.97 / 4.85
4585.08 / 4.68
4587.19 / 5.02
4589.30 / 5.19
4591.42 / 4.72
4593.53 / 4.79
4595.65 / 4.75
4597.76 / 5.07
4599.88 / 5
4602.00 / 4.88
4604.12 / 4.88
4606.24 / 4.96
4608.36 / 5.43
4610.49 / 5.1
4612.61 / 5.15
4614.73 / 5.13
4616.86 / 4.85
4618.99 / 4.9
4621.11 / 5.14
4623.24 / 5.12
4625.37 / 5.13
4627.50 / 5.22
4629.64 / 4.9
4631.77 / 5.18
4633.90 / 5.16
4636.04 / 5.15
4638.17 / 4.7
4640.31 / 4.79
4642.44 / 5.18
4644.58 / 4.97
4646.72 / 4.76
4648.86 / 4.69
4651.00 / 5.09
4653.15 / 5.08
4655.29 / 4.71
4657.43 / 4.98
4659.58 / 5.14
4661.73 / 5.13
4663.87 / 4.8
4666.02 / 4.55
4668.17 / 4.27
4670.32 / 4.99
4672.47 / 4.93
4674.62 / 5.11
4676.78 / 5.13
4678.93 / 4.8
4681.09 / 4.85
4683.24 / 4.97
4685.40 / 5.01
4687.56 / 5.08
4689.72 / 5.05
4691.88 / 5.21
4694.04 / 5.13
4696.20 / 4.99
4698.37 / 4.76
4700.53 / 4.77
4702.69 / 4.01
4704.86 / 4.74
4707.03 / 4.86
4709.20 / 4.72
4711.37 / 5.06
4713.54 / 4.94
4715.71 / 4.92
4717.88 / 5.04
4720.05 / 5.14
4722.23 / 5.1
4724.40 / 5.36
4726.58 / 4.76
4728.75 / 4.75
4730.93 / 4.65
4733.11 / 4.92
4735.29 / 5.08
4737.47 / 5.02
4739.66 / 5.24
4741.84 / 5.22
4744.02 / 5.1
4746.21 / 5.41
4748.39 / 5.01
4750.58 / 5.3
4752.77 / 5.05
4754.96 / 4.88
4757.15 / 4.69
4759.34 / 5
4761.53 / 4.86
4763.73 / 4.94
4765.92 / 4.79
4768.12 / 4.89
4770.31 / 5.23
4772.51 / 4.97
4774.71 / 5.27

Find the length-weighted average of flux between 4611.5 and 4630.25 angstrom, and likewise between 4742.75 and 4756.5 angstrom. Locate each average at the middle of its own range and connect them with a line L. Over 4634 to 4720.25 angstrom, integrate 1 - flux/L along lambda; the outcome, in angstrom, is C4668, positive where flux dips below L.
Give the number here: 3.0 angstrom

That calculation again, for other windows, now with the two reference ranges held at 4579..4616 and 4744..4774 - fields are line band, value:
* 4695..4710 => 0.9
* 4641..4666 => 0.1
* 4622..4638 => -0.5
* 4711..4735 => 0.1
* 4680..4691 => 0.0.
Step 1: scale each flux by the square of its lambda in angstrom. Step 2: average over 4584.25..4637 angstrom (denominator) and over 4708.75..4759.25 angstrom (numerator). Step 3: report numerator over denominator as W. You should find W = 1.05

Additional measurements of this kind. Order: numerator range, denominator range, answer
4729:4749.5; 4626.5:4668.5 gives 1.07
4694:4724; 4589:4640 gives 1.01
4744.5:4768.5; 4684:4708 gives 1.05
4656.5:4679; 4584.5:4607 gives 1.03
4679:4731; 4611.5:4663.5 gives 1.01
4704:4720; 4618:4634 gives 1.00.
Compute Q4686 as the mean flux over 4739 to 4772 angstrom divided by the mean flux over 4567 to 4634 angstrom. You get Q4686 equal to 1.0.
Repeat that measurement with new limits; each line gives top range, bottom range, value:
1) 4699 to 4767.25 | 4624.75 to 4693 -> 1.00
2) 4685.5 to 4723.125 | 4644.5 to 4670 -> 1.01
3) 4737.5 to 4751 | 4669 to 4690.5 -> 1.04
